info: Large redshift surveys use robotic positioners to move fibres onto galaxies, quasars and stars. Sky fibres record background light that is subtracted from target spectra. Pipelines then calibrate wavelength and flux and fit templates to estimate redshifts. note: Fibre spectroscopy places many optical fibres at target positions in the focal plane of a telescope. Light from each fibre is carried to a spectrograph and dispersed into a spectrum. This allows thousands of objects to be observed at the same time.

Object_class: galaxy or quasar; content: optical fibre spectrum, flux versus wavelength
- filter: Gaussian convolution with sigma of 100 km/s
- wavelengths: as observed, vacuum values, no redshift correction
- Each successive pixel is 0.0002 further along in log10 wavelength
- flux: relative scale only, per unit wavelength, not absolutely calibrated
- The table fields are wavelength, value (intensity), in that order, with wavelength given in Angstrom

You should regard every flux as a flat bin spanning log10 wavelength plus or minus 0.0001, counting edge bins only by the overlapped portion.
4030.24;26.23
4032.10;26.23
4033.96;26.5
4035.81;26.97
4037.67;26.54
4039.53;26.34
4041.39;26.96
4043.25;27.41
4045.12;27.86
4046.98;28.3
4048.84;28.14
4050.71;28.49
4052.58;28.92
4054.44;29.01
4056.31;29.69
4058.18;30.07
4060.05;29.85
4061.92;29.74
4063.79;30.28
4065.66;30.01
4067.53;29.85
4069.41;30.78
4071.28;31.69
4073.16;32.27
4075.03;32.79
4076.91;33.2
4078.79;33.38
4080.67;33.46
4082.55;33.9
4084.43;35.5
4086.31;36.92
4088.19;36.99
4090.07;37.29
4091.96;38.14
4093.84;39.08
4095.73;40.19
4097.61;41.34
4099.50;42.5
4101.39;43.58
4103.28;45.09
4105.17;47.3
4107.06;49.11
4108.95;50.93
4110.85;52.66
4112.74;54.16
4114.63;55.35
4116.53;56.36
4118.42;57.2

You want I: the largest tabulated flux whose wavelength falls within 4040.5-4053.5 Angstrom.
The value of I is 28.92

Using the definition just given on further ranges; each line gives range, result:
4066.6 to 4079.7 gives 33.38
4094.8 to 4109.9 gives 50.93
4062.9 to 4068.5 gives 30.28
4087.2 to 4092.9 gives 38.14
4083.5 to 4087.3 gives 36.92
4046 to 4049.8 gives 28.3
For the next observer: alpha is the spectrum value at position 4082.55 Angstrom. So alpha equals 33.9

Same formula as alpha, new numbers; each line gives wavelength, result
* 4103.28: 45.09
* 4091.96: 38.14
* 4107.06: 49.11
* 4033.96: 26.5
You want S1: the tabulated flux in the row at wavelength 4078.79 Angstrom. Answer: 33.38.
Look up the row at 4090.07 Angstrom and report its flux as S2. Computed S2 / 37.29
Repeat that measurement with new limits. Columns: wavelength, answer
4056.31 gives 29.69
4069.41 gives 30.78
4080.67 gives 33.46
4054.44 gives 29.01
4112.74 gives 54.16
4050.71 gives 28.49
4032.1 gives 26.23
